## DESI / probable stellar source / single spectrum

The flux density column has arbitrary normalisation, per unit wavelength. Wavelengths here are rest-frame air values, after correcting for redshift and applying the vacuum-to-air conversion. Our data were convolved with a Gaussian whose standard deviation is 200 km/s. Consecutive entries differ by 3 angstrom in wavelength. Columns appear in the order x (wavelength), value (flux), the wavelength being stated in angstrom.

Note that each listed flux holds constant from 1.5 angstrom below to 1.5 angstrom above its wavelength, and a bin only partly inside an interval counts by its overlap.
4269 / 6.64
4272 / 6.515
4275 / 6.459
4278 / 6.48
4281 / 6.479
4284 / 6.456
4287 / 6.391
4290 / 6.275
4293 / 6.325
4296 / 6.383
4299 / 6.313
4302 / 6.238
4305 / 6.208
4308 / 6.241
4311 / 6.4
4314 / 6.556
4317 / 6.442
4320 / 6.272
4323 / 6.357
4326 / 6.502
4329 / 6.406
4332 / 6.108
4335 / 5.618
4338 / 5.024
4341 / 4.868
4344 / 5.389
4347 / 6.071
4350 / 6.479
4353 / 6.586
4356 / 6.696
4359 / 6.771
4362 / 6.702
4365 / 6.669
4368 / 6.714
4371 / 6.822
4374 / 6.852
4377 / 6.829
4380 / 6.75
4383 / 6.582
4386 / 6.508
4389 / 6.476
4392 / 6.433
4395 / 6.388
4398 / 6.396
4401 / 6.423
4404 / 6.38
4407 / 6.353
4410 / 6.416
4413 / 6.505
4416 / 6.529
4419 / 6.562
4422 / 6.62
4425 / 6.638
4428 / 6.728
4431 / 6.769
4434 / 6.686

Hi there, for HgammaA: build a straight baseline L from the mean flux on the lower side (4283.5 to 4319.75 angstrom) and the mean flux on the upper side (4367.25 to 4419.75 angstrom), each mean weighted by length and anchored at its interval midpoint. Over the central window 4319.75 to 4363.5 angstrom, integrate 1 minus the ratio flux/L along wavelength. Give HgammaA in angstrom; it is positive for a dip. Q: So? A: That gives 2.1 angstrom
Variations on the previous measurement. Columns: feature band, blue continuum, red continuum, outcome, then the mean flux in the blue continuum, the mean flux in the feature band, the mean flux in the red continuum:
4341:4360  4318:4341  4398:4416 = -0.3 angstrom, 5.97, 6.2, 6.42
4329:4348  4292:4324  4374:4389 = 2.7 angstrom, 6.34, 5.57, 6.67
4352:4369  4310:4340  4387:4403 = -1.1 angstrom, 6.14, 6.69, 6.42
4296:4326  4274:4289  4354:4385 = 0.9 angstrom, 6.45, 6.35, 6.73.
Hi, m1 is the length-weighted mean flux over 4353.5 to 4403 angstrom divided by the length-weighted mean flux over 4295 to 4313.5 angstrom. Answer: 1.0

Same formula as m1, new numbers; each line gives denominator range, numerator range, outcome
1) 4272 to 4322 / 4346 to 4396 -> 1.04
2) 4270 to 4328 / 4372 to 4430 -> 1.03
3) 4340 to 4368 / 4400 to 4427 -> 1.03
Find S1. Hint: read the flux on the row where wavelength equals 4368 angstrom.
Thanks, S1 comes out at 6.714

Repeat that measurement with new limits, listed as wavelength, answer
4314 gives 6.556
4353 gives 6.586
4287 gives 6.391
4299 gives 6.313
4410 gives 6.416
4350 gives 6.479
